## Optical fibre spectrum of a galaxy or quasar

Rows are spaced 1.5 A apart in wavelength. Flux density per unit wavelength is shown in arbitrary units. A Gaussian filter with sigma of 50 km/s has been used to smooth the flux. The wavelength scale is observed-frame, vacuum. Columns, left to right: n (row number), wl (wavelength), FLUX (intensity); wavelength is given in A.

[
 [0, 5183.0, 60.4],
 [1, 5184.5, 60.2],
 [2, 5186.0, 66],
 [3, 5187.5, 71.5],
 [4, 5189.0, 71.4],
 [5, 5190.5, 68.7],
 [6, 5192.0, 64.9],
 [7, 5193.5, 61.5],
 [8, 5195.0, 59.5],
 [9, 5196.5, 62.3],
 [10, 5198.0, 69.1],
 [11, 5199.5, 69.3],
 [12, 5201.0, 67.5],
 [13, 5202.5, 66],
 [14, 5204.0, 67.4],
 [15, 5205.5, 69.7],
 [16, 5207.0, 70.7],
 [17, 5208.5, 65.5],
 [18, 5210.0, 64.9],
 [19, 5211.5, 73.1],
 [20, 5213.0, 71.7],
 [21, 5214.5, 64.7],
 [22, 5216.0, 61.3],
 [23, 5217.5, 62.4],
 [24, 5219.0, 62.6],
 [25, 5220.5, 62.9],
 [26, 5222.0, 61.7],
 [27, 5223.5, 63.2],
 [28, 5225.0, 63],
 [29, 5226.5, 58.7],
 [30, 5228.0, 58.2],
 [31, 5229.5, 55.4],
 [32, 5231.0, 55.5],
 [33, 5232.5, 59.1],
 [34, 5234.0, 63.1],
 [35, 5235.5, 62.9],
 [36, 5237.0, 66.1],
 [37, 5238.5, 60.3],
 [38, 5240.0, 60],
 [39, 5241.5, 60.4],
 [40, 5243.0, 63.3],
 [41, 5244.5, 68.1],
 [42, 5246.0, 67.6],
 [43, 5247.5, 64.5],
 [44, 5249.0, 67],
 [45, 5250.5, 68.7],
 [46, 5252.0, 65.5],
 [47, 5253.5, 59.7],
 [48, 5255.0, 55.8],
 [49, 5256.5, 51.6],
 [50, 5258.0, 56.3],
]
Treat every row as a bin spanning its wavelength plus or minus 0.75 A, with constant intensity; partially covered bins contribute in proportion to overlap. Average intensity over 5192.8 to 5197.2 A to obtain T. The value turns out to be 61.1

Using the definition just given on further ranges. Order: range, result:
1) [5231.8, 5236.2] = 61.7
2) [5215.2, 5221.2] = 62.3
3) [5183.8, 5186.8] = 63.3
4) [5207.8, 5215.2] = 68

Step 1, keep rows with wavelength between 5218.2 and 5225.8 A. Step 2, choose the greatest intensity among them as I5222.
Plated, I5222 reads 63.2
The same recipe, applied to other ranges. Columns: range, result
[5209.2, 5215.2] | 73.1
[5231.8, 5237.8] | 66.1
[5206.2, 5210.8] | 70.7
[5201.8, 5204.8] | 67.4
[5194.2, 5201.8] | 69.3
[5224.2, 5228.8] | 63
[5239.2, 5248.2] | 68.1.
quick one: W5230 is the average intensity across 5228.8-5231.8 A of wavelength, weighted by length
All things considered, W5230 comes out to 55.5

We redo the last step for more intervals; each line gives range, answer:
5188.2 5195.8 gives 65.2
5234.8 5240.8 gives 62.3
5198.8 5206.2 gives 68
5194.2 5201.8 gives 65.5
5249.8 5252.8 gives 66.9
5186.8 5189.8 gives 71.4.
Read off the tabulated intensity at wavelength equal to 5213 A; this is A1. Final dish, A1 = 71.7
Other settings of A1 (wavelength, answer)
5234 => 63.1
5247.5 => 64.5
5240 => 60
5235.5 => 62.9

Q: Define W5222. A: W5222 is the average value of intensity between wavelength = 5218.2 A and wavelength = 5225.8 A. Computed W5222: 62.7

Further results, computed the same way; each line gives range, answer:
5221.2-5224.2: 62.4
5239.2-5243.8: 61.3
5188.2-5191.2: 70.1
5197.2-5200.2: 69.1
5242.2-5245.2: 65.6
